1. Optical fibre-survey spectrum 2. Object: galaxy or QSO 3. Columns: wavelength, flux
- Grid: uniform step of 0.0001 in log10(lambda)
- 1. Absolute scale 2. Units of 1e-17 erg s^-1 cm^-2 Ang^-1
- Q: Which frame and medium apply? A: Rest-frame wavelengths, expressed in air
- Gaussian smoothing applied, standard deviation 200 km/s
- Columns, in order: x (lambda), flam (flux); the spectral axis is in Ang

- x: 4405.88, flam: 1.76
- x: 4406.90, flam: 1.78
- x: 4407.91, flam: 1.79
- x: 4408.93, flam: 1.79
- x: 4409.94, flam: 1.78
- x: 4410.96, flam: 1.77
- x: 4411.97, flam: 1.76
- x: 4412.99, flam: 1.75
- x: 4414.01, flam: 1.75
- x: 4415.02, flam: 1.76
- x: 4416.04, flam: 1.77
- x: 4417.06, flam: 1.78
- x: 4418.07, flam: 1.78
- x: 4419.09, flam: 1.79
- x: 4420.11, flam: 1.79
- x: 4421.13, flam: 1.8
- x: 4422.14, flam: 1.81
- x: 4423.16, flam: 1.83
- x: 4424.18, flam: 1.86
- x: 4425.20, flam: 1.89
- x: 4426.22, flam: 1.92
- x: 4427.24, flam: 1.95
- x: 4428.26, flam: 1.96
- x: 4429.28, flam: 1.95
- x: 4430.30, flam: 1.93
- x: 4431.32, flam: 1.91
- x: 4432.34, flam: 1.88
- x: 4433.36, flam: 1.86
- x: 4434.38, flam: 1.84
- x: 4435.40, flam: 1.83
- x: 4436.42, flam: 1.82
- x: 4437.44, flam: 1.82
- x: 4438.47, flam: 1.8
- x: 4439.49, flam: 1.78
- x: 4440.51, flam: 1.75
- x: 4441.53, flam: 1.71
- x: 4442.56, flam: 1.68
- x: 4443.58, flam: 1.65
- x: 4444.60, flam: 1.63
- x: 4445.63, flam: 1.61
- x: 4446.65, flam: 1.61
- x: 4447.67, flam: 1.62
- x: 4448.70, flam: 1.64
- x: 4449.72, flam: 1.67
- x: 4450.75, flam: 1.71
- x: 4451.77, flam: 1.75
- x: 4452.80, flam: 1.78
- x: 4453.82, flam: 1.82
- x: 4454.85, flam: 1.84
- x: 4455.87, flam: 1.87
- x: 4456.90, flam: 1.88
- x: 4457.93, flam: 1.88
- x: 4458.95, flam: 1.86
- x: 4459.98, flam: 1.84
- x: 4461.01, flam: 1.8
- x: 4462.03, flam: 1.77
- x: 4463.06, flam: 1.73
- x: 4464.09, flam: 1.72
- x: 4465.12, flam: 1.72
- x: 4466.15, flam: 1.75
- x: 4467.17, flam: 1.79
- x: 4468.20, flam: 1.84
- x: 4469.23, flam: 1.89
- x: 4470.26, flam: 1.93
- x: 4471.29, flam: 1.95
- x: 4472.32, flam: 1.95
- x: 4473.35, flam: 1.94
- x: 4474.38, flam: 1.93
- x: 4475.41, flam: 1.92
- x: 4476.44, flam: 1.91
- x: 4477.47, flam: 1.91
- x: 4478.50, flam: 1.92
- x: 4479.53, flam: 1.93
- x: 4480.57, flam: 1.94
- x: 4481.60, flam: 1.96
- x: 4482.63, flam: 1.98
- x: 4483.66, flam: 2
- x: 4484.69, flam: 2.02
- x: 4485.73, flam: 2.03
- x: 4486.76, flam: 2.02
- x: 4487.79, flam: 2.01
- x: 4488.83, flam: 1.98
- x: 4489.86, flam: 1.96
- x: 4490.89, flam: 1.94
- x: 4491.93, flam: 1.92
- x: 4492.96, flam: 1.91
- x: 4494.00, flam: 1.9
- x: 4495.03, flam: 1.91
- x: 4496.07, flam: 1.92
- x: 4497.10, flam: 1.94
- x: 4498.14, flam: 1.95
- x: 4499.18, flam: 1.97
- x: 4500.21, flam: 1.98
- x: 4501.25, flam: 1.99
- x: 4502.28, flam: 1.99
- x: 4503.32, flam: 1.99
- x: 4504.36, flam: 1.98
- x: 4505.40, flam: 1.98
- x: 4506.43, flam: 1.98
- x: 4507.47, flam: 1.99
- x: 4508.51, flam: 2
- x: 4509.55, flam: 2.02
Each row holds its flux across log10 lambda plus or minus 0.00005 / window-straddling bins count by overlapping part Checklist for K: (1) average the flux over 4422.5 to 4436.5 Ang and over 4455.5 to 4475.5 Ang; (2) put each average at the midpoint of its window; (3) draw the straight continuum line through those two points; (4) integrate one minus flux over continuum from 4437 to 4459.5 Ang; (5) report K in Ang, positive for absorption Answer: 1.48 Ang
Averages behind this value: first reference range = 1.89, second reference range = 1.85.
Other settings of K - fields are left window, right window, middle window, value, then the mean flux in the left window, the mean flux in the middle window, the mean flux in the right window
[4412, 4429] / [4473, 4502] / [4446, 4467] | 1.46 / 1.82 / 1.76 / 1.95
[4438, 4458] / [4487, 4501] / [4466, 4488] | -0.79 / 1.73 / 1.94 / 1.95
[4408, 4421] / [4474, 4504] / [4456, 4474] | 0.55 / 1.77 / 1.84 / 1.96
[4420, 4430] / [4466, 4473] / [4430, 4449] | 1.26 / 1.88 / 1.76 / 1.88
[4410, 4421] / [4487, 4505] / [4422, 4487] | 0.76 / 1.77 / 1.84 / 1.96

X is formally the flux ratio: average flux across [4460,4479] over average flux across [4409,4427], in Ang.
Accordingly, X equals 1.03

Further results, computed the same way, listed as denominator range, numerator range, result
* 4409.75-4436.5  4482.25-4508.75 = 1.07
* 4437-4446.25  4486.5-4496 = 1.14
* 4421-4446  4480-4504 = 1.08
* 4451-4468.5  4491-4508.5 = 1.09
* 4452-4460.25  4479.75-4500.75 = 1.06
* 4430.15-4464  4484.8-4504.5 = 1.11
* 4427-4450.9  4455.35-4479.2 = 1.05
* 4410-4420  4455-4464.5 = 1.03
